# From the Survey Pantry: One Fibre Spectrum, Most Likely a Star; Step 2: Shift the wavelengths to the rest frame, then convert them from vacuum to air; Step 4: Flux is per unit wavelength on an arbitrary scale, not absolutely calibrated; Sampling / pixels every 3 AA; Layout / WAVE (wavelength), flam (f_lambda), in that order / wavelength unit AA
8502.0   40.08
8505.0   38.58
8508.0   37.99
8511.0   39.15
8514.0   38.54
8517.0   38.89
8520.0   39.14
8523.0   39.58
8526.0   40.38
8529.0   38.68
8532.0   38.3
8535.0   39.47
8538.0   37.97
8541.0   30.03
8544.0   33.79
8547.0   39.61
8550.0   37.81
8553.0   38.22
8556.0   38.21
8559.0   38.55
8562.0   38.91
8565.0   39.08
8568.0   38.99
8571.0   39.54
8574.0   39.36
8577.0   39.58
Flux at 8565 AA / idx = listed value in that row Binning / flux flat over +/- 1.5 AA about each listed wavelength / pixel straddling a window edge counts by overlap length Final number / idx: 39.08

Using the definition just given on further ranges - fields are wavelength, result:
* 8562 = 38.91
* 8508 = 37.99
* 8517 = 38.89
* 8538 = 37.97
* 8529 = 38.68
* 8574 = 39.36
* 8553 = 38.22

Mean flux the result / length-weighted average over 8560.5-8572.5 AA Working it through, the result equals 39.1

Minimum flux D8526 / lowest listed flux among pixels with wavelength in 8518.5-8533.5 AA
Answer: 38.3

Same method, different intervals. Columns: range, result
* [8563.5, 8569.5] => 38.99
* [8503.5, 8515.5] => 37.99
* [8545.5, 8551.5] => 37.81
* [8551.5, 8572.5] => 38.21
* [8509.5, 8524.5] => 38.54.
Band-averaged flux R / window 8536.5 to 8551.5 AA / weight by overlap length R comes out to 35.8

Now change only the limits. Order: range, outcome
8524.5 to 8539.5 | 39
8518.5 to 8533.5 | 39.2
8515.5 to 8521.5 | 39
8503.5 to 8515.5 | 38.6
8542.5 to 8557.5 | 37.5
